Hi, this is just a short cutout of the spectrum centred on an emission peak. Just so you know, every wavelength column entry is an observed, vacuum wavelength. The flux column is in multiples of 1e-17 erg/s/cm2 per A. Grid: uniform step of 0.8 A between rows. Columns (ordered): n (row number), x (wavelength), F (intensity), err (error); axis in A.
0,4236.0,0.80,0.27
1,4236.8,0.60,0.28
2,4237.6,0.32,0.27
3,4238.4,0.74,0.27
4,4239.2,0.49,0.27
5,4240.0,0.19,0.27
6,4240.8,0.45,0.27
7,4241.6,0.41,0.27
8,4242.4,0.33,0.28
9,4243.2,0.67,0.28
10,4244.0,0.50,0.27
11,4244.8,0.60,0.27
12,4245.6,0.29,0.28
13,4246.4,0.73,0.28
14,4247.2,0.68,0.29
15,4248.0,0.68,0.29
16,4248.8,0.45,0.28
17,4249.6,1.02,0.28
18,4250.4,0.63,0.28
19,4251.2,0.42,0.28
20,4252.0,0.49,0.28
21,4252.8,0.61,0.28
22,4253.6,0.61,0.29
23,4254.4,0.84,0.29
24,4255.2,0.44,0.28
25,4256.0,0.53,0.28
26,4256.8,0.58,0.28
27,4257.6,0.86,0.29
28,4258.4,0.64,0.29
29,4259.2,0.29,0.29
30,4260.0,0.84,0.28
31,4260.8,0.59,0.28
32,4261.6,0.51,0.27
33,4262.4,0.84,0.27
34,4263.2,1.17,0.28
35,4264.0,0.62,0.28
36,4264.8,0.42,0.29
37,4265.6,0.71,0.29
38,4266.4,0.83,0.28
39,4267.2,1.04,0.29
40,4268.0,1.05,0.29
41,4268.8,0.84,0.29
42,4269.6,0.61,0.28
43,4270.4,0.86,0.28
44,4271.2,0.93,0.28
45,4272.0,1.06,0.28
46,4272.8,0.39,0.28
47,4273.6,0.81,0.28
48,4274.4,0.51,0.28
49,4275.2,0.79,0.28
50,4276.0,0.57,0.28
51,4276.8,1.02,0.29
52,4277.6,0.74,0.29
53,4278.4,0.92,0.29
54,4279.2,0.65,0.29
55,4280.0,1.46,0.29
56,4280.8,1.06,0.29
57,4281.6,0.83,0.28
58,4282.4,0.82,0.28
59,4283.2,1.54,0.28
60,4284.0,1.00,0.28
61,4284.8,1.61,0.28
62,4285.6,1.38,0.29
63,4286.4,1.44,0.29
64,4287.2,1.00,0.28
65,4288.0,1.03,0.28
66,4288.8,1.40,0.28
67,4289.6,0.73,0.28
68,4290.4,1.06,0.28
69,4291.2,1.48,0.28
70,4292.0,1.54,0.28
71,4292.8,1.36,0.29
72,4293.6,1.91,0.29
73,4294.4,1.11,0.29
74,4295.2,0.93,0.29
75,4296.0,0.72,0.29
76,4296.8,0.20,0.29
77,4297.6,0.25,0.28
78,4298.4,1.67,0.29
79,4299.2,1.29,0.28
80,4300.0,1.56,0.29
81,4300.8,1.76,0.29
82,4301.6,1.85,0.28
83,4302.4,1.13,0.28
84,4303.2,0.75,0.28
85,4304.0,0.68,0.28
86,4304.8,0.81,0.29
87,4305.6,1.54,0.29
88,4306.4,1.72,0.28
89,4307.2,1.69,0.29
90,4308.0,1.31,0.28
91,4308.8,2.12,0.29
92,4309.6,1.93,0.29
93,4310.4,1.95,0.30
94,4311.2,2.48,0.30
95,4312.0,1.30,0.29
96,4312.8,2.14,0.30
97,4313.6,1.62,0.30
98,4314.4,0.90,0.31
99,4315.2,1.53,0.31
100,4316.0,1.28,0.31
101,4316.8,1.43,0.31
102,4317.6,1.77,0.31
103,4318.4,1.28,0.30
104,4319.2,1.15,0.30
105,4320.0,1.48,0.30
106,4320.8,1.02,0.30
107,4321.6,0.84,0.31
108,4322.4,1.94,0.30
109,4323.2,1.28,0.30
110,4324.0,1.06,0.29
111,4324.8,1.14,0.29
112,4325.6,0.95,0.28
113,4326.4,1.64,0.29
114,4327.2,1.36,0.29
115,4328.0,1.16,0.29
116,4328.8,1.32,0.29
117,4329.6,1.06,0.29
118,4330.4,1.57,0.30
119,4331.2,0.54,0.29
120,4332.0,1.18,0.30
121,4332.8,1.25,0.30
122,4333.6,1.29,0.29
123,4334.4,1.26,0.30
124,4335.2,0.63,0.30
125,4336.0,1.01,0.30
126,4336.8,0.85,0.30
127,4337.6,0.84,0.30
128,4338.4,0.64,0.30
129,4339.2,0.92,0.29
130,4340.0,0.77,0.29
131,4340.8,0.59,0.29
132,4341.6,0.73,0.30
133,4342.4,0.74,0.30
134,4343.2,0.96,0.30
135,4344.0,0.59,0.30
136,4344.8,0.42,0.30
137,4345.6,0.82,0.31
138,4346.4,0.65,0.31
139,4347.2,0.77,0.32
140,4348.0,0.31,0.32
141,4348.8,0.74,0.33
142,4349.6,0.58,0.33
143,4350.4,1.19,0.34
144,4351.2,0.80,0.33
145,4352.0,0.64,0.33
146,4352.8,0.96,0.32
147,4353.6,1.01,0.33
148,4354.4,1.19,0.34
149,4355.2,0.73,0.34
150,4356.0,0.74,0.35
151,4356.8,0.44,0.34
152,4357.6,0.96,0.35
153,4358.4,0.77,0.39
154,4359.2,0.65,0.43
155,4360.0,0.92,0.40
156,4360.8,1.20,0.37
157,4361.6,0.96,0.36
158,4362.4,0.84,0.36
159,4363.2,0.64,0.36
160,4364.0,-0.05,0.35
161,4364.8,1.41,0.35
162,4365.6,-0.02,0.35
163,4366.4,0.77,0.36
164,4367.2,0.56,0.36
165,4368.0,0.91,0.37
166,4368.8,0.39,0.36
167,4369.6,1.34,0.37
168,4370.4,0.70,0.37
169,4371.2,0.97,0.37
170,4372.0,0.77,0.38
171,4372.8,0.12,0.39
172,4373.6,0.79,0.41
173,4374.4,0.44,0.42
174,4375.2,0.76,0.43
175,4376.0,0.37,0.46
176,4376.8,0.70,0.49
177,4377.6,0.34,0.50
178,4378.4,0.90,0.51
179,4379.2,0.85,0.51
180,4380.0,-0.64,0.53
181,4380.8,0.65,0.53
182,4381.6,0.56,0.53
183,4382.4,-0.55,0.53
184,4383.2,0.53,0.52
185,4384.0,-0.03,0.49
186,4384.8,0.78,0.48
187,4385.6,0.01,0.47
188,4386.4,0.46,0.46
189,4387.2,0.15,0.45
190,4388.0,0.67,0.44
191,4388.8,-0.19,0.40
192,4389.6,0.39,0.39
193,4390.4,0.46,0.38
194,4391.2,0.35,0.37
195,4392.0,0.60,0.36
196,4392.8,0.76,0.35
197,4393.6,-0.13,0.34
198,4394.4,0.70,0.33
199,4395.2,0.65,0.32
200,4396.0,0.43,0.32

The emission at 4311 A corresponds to C IV 1549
